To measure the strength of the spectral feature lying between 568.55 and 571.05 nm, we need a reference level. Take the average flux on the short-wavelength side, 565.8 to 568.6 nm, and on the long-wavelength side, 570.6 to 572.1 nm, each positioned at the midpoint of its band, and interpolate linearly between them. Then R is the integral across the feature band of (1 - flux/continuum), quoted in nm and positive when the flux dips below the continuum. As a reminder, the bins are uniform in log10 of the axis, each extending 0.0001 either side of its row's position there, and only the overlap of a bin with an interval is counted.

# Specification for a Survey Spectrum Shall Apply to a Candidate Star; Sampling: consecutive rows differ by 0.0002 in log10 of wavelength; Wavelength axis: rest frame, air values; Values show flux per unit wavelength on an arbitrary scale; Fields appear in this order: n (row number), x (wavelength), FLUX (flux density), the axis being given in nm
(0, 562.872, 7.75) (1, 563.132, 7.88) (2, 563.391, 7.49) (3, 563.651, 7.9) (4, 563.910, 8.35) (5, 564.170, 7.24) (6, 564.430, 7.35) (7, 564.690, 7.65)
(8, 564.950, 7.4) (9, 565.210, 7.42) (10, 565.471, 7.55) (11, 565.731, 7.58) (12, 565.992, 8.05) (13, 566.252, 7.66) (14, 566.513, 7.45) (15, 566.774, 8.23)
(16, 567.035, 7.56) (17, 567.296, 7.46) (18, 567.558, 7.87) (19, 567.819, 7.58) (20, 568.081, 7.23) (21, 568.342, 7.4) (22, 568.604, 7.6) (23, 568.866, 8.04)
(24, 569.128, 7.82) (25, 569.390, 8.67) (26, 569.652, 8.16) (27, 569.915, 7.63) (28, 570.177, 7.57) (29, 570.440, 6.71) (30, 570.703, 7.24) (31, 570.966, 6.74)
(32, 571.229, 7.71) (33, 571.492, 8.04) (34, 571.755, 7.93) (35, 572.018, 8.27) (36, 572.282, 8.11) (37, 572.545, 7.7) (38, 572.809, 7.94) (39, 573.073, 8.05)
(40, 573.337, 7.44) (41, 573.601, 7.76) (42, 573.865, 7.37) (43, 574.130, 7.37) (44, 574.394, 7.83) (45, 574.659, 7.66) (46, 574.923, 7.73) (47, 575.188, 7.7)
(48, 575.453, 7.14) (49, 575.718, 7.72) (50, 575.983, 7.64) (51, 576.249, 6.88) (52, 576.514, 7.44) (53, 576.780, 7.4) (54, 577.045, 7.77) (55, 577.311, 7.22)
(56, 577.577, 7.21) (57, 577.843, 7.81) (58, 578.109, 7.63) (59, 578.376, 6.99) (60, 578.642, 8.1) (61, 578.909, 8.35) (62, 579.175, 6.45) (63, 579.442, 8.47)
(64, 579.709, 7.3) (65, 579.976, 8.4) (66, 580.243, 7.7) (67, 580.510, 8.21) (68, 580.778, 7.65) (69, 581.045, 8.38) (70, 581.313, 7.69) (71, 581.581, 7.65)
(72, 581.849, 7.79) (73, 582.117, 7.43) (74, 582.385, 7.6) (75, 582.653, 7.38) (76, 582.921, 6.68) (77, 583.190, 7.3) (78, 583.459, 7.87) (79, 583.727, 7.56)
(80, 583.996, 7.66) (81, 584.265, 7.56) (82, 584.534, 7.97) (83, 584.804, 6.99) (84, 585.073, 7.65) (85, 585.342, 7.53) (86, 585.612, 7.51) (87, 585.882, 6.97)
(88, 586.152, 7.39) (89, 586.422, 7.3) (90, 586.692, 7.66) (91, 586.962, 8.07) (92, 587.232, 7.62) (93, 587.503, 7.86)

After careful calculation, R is 0.00 nm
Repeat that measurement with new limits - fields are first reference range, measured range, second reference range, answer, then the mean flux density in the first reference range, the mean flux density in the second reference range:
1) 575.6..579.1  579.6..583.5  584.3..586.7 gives -0.096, 7.53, 7.43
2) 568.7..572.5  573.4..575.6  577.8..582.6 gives 0.053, 7.76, 7.75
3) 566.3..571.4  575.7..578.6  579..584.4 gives 0.074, 7.62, 7.64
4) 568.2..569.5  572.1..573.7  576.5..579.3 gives -0.028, 7.89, 7.49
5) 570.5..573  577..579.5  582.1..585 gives 0.003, 7.72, 7.46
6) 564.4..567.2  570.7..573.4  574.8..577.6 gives -0.090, 7.64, 7.45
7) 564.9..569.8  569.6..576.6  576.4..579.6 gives 0.034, 7.73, 7.57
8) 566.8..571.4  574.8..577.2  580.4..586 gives 0.032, 7.61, 7.57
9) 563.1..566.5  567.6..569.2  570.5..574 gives 0.010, 7.64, 7.69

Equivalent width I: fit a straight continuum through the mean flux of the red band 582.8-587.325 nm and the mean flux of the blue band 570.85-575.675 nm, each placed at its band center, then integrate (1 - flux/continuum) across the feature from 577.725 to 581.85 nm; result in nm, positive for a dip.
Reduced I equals -0.11 nm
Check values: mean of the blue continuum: 7.7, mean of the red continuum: 7.49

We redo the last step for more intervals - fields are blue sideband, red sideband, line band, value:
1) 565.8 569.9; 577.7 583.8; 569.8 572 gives 0.08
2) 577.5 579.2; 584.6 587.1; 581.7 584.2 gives 0.01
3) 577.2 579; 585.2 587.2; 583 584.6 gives -0.02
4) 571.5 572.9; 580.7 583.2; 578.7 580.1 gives -0.02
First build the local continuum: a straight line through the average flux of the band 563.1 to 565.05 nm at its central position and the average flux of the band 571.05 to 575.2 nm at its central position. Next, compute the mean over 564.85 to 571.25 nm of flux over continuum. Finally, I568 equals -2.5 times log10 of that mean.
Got 0.01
